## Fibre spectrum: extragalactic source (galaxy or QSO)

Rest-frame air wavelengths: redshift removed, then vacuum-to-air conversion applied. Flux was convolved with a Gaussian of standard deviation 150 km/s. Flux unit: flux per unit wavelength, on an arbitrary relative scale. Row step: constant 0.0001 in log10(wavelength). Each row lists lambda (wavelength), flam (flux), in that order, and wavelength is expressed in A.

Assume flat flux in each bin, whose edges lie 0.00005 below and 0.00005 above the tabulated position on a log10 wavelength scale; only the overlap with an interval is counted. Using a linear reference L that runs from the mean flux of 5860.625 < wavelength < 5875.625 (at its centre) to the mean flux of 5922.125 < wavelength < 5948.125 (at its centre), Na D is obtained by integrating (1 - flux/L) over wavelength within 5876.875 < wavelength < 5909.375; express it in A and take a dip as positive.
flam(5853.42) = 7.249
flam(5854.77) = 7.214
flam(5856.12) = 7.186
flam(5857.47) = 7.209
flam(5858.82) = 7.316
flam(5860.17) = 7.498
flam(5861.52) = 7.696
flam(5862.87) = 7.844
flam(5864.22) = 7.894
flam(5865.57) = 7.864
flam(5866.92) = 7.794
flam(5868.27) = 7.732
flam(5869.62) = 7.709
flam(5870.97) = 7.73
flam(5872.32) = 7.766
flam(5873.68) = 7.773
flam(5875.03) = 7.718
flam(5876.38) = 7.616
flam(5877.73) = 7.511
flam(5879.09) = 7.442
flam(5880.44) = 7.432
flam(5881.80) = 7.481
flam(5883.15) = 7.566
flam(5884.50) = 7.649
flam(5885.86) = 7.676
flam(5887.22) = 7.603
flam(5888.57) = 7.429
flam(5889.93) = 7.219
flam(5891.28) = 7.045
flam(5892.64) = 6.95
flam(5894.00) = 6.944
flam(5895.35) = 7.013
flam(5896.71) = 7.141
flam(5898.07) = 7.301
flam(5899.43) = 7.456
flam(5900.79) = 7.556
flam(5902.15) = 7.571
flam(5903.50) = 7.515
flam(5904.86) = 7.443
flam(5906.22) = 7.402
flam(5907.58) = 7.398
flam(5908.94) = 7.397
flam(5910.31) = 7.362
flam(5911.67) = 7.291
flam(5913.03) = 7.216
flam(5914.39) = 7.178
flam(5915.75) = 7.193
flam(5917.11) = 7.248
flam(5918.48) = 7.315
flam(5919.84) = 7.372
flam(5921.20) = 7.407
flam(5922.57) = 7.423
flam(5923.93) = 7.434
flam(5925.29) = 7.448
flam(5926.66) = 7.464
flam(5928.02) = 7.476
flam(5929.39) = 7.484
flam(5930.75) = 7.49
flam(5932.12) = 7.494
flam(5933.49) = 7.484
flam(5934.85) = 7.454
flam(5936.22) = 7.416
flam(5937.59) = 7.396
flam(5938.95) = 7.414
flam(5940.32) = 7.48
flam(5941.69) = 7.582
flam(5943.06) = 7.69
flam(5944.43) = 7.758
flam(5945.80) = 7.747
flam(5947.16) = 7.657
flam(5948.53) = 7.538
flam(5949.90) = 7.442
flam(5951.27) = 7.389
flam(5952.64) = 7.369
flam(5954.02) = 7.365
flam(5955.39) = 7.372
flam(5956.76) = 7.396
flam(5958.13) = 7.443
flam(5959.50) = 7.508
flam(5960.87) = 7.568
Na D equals 1.3 A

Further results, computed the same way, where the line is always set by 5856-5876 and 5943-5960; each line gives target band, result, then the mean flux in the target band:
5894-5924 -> 1.0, 7.34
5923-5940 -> 0.2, 7.46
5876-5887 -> 0.1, 7.54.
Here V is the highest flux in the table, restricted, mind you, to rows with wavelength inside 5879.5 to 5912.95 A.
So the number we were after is 7.676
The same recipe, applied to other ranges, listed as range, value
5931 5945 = 7.758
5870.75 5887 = 7.773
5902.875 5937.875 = 7.515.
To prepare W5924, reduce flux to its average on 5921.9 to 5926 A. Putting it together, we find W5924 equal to 7.44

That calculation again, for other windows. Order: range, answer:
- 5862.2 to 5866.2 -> 7.87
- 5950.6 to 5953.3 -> 7.38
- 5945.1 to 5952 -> 7.56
